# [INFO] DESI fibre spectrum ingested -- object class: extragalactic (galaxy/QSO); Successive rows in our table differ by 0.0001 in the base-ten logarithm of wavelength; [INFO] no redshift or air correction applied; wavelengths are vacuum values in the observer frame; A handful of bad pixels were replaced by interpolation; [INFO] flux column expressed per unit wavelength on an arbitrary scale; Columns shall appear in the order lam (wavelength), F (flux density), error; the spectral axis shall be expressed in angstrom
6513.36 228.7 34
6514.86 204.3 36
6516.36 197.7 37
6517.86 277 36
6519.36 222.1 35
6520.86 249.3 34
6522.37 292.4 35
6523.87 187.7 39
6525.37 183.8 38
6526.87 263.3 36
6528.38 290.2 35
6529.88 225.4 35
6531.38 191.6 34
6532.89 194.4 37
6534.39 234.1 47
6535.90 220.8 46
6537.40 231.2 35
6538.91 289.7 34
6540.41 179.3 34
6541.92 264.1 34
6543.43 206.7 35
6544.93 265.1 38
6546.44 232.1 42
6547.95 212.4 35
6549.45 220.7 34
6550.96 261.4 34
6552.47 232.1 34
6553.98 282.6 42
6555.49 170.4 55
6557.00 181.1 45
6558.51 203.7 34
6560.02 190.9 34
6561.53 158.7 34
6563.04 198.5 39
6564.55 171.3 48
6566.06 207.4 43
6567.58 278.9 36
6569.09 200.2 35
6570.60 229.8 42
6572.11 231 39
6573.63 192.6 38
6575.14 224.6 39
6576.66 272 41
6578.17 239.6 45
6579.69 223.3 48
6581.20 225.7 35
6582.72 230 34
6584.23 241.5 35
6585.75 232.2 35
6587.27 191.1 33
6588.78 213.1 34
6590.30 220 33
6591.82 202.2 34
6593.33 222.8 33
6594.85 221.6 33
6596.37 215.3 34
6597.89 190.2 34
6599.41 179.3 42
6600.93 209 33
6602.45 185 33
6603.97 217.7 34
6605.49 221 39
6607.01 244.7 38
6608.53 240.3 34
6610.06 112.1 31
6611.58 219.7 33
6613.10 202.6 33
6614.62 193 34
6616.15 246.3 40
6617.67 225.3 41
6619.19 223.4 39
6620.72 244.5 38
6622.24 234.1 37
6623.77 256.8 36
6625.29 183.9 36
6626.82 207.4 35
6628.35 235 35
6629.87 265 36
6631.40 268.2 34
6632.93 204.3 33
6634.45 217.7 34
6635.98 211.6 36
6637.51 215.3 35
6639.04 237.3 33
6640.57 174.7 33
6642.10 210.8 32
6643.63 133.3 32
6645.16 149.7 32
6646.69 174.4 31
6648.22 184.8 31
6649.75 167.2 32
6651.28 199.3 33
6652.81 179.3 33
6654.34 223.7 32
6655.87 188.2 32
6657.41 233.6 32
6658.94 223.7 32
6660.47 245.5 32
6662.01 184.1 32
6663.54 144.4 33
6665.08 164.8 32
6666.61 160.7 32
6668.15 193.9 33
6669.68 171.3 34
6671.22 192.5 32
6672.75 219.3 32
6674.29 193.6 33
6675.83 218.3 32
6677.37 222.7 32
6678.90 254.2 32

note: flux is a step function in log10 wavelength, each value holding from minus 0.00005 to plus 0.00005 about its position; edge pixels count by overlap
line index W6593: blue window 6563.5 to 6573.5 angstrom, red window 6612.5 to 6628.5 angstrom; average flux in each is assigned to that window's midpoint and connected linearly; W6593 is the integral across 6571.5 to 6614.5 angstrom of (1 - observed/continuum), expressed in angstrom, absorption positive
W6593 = 1.0 angstrom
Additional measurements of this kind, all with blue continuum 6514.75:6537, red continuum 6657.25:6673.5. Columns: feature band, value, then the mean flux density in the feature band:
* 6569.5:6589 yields -1.0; 227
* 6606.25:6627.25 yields -1.2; 217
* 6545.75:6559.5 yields 0.1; 221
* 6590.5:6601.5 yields 0.2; 206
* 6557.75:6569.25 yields 1.0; 201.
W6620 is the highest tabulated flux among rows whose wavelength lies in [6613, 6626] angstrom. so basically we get 256.8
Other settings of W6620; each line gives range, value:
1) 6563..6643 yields 278.9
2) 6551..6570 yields 282.6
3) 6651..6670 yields 245.5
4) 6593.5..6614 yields 244.7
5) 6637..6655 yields 237.3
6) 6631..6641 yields 268.2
